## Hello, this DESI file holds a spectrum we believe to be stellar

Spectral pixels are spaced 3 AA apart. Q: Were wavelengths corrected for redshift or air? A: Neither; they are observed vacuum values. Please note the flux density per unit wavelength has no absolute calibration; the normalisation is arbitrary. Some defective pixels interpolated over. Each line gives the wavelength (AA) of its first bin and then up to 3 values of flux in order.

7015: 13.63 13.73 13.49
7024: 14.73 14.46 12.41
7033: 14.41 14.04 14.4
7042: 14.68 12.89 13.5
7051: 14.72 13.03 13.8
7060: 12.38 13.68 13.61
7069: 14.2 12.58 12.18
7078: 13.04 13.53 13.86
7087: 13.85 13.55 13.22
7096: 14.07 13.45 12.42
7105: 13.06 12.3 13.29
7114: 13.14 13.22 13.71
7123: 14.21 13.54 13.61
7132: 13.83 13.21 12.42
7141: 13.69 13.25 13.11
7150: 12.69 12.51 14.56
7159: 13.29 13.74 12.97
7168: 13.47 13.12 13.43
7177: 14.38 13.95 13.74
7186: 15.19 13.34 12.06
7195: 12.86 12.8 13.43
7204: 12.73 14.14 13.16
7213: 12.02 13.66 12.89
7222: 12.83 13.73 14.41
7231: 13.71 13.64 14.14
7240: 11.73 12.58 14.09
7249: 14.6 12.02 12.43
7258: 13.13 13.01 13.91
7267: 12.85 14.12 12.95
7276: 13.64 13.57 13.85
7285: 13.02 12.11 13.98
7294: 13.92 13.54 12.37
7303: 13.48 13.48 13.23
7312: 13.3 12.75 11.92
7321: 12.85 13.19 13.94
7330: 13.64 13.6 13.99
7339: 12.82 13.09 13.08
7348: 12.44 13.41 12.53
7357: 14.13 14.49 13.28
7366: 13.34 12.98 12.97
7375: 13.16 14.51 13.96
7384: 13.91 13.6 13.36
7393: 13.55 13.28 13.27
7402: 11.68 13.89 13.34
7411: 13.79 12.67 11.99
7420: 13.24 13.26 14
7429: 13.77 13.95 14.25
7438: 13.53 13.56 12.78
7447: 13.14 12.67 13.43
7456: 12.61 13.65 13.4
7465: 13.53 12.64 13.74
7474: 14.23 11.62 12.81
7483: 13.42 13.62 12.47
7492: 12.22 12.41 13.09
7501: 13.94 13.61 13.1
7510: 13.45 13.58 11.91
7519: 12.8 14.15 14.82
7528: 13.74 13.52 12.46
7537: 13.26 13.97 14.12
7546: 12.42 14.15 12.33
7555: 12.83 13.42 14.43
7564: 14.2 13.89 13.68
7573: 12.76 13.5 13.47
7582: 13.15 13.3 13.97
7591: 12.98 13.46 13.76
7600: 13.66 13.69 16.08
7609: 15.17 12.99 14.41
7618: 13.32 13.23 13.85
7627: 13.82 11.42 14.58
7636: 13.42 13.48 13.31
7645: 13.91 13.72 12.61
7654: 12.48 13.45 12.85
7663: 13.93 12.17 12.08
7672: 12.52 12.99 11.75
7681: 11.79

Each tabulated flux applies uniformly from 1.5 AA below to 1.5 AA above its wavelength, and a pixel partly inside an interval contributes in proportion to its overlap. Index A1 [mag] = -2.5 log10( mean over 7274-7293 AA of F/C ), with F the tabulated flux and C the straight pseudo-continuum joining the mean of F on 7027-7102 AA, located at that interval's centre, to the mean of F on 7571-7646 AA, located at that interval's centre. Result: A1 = 0.02 mag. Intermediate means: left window 13.5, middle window 13.4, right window 13.6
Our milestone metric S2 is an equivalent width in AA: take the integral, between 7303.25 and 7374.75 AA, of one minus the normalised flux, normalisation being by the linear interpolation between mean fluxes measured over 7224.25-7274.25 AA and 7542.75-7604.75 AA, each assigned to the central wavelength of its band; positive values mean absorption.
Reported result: 0.8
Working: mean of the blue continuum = 13.4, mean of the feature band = 13.2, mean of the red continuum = 13.5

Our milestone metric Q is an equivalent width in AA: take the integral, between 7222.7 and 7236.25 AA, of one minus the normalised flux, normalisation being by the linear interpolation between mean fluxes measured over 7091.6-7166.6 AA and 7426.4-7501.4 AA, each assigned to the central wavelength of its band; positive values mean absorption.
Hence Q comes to -0.6 AA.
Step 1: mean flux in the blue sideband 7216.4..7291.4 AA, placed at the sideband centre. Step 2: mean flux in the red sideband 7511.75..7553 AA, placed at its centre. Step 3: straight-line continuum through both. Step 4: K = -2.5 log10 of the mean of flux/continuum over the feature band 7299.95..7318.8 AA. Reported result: 0.03 mag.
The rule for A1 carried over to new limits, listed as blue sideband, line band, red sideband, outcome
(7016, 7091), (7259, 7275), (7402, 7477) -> 0.01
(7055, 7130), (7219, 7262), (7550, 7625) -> 0.01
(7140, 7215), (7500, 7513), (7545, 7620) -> 0.01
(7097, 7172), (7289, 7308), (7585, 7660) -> 0.00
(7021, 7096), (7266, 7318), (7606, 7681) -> 0.02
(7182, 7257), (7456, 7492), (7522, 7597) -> 0.03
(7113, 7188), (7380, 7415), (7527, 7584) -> 0.01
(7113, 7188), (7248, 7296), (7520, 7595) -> 0.02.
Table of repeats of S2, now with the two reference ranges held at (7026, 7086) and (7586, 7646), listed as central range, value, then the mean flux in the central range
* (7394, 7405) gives 0.6 AA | 12.9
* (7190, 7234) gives 1.3 AA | 13.2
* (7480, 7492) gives 0.6 AA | 13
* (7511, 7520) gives 0.6 AA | 12.8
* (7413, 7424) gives 0.7 AA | 12.8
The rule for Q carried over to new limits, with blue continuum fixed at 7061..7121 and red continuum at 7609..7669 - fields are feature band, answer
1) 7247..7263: 0.2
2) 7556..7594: -0.6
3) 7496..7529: -0.3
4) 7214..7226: 0.1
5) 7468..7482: 0.3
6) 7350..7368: -0.3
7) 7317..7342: 0.1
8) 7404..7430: 0.0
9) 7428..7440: -0.5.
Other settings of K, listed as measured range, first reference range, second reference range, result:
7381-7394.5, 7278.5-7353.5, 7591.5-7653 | -0.03 mag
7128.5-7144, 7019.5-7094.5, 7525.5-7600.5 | 0.02 mag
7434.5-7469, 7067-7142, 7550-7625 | 0.03 mag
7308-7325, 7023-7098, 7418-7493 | 0.04 mag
